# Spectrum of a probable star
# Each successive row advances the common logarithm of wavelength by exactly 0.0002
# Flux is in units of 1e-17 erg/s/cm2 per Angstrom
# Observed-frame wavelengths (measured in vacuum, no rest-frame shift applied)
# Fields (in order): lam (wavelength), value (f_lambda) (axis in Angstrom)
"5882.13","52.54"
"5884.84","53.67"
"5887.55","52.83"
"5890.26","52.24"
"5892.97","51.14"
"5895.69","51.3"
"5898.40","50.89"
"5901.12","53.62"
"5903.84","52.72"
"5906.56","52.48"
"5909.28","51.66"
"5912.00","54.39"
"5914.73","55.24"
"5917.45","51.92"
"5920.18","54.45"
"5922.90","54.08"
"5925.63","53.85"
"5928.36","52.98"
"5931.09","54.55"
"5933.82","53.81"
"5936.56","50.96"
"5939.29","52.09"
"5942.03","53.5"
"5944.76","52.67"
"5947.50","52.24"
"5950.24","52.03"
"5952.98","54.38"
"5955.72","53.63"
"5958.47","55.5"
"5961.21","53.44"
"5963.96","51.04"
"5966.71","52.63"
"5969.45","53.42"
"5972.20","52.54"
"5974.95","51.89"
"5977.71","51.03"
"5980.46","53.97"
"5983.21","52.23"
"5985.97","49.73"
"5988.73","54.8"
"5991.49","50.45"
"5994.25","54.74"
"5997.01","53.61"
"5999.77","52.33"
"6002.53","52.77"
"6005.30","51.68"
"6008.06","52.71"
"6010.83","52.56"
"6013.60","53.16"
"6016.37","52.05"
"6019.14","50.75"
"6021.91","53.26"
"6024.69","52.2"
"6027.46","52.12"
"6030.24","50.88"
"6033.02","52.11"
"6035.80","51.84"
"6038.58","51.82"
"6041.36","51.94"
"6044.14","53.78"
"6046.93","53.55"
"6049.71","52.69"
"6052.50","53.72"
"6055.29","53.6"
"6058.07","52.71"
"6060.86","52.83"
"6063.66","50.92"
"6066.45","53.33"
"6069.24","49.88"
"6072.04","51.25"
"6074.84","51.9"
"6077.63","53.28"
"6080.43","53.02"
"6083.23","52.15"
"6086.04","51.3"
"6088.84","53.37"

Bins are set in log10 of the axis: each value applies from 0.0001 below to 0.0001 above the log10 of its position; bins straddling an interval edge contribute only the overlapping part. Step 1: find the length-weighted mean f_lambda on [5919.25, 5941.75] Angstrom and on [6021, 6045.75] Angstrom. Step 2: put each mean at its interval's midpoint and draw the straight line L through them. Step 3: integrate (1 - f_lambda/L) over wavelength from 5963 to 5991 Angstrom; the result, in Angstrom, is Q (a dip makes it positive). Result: 0.3 Angstrom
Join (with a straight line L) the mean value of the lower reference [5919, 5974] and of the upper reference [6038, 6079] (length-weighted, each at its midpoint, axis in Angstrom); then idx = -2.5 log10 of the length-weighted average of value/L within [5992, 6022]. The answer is 0.00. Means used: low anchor 53.2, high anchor 52.5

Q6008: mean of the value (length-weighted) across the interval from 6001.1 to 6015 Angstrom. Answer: 52.6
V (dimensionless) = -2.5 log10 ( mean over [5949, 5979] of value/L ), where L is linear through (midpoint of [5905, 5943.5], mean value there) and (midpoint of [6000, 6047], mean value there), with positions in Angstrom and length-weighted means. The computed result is 0.00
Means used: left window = 53.3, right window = 52.3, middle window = 52.9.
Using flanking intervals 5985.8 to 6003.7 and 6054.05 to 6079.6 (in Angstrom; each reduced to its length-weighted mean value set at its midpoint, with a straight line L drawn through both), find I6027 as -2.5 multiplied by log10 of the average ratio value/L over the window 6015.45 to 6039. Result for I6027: 0.01 mag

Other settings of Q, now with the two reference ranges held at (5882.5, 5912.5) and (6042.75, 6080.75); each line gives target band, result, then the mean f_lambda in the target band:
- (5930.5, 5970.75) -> -0.4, 53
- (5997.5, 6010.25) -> 0.0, 52.5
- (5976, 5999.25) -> 0.0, 52.5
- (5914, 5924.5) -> -0.3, 53.9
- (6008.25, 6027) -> 0.1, 52.3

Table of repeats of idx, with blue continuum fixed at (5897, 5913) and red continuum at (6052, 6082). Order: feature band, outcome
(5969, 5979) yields 0.01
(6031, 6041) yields 0.01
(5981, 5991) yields 0.01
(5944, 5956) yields -0.01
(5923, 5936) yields -0.02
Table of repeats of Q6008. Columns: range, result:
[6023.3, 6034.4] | 51.8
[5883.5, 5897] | 52.2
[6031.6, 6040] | 51.9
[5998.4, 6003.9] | 52.6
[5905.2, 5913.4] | 52.8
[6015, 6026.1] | 52.1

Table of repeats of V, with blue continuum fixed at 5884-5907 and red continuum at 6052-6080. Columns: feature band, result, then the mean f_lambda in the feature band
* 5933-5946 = -0.01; 52.6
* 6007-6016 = -0.01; 52.7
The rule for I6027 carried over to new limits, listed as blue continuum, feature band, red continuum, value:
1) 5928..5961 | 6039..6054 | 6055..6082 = -0.01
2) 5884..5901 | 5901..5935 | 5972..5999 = -0.03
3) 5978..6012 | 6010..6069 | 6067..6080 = -0.01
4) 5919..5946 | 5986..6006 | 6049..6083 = 0.00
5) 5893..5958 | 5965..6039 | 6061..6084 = 0.00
